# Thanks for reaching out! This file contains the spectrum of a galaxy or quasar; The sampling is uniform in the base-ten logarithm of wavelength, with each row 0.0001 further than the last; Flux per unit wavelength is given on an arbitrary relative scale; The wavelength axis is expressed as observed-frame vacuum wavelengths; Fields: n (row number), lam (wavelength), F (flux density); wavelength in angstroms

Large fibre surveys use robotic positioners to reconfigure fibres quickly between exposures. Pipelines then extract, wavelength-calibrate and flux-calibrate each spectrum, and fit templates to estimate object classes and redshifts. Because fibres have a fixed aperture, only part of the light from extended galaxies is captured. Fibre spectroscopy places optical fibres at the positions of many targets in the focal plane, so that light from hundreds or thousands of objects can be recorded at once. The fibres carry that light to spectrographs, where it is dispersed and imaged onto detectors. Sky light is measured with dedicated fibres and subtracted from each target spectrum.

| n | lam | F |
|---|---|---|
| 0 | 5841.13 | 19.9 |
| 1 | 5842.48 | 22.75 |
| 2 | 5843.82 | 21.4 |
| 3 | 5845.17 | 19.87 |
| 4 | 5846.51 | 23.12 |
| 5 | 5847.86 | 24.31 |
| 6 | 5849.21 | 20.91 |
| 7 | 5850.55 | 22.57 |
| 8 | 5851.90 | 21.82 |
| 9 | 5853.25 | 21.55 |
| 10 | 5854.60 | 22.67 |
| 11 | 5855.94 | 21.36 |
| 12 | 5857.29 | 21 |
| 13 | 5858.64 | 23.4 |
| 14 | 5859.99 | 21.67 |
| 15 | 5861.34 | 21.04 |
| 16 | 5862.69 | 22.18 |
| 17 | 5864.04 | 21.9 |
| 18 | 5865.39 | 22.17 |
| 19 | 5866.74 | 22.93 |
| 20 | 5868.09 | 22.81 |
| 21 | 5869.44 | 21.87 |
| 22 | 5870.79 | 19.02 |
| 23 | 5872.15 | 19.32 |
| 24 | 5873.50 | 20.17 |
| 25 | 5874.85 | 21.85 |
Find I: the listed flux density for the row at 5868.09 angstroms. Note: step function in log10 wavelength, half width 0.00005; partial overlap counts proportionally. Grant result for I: 22.81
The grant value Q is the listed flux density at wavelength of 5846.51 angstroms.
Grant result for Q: 23.12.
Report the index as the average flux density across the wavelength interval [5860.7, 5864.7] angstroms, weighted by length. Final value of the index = 21.7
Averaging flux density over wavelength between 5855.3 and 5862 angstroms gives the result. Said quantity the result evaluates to 21.7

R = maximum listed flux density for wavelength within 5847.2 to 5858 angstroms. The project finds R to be 24.31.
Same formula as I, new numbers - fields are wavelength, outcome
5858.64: 23.4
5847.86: 24.31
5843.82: 21.4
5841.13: 19.9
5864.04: 21.9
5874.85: 21.85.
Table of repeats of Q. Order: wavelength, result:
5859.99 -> 21.67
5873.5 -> 20.17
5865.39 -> 22.17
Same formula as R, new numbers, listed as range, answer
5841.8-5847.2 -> 23.12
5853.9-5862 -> 23.4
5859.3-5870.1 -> 22.93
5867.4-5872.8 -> 22.81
